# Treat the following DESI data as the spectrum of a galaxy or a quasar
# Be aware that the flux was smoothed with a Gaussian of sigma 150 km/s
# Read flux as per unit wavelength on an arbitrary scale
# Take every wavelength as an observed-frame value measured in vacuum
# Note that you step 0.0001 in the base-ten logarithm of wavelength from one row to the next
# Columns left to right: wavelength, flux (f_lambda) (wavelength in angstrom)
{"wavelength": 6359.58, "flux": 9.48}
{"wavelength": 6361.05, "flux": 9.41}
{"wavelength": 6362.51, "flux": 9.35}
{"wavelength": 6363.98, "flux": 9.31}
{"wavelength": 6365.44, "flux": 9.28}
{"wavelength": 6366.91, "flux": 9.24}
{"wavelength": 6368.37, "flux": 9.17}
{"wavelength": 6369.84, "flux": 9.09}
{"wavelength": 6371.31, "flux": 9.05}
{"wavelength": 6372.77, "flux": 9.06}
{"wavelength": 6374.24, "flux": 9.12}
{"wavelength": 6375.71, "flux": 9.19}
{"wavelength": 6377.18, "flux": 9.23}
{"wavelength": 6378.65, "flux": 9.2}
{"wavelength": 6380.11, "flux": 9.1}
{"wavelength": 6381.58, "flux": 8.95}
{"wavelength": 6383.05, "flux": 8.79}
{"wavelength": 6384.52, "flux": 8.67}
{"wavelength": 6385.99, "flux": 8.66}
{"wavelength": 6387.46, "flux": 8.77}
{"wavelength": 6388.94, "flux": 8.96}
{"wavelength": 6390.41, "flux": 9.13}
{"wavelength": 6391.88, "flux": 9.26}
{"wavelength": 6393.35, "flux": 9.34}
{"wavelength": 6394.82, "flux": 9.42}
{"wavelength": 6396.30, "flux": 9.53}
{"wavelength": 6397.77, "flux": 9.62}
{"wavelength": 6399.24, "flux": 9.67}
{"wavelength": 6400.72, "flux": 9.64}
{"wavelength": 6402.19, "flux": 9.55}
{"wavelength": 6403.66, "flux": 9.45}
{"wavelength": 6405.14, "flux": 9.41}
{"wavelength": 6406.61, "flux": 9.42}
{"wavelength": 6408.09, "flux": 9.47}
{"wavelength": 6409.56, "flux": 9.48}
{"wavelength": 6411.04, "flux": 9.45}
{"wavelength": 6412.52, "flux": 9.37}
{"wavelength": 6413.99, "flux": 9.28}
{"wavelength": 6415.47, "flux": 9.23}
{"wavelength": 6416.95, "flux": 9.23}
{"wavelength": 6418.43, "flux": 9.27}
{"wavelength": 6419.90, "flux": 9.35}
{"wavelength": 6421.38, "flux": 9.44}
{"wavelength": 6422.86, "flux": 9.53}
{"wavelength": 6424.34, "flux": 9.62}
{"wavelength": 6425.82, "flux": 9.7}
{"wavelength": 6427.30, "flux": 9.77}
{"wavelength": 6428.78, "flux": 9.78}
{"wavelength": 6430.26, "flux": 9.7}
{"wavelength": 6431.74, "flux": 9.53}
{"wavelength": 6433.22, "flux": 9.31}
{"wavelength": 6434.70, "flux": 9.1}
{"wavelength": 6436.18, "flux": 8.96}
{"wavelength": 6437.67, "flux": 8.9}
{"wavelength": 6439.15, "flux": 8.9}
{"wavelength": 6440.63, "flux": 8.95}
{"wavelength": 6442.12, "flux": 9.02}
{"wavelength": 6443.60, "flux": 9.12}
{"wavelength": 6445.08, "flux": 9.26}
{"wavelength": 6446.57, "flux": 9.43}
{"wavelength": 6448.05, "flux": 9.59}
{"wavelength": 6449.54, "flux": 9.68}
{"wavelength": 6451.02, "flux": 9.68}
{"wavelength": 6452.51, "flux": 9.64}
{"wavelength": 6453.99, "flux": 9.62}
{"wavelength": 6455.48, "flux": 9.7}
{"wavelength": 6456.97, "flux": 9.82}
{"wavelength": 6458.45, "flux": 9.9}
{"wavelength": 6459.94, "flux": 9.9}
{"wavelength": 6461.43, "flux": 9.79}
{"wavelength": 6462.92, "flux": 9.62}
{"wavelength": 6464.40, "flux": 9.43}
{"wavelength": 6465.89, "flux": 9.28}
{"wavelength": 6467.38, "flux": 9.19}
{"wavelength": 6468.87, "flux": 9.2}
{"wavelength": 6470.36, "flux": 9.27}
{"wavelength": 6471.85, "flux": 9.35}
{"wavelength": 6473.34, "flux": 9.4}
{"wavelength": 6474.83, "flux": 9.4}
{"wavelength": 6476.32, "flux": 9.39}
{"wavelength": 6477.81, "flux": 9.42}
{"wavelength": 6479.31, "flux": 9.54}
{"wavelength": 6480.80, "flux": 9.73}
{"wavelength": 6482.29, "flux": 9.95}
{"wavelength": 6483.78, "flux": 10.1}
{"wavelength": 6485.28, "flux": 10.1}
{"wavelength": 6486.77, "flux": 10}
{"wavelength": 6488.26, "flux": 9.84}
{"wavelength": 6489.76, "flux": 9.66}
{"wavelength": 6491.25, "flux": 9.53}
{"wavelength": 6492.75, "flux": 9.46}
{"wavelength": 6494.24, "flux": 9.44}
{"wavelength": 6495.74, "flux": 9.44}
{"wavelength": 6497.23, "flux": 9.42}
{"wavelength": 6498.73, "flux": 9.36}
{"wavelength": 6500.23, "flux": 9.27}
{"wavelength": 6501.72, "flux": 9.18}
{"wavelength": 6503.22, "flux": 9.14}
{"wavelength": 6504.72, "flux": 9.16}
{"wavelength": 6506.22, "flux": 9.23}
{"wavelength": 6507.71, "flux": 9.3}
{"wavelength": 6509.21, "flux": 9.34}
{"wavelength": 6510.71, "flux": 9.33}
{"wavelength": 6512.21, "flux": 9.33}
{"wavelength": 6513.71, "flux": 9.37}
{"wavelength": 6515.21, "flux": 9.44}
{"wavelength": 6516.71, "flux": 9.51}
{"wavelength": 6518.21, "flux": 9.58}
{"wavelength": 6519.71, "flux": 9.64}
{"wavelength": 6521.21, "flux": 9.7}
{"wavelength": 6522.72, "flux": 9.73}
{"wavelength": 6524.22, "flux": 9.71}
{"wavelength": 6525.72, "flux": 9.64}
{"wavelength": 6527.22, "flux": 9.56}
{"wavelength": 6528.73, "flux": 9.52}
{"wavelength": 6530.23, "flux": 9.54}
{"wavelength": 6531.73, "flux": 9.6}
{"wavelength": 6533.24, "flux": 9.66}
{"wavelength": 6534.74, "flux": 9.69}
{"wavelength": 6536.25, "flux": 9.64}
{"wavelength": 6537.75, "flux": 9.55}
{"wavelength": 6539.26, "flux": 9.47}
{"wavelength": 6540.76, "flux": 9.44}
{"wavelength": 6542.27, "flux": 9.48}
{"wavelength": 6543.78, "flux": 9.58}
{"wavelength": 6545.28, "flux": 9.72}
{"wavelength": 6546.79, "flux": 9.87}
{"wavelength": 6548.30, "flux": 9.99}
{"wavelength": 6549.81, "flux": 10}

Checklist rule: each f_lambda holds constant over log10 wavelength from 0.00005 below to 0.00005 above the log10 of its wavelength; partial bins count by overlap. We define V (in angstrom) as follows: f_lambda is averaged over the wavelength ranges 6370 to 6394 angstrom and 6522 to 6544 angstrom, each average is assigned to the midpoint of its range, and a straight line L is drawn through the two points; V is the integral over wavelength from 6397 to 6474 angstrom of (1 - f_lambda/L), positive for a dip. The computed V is -1.8 angstrom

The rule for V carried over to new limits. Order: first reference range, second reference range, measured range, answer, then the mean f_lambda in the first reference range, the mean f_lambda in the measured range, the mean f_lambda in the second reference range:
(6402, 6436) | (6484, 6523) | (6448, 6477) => -0.2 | 9.45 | 9.54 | 9.48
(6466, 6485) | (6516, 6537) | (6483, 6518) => 0.3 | 9.5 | 9.48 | 9.62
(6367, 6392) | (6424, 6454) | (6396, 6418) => -0.6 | 9.02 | 9.45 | 9.39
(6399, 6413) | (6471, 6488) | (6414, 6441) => 0.5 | 9.48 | 9.35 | 9.68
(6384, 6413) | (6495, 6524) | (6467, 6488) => -0.5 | 9.32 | 9.59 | 9.4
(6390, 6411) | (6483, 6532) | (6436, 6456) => 0.3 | 9.46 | 9.32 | 9.52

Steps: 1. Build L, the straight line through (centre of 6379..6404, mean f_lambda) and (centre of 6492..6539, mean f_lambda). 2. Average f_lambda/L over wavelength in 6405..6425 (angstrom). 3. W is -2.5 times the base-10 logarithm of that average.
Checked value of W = -0.02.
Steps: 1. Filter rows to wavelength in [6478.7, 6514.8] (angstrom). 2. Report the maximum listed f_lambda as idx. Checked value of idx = 10.1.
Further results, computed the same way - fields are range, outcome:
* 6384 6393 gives 9.26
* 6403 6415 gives 9.48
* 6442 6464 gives 9.9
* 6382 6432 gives 9.78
